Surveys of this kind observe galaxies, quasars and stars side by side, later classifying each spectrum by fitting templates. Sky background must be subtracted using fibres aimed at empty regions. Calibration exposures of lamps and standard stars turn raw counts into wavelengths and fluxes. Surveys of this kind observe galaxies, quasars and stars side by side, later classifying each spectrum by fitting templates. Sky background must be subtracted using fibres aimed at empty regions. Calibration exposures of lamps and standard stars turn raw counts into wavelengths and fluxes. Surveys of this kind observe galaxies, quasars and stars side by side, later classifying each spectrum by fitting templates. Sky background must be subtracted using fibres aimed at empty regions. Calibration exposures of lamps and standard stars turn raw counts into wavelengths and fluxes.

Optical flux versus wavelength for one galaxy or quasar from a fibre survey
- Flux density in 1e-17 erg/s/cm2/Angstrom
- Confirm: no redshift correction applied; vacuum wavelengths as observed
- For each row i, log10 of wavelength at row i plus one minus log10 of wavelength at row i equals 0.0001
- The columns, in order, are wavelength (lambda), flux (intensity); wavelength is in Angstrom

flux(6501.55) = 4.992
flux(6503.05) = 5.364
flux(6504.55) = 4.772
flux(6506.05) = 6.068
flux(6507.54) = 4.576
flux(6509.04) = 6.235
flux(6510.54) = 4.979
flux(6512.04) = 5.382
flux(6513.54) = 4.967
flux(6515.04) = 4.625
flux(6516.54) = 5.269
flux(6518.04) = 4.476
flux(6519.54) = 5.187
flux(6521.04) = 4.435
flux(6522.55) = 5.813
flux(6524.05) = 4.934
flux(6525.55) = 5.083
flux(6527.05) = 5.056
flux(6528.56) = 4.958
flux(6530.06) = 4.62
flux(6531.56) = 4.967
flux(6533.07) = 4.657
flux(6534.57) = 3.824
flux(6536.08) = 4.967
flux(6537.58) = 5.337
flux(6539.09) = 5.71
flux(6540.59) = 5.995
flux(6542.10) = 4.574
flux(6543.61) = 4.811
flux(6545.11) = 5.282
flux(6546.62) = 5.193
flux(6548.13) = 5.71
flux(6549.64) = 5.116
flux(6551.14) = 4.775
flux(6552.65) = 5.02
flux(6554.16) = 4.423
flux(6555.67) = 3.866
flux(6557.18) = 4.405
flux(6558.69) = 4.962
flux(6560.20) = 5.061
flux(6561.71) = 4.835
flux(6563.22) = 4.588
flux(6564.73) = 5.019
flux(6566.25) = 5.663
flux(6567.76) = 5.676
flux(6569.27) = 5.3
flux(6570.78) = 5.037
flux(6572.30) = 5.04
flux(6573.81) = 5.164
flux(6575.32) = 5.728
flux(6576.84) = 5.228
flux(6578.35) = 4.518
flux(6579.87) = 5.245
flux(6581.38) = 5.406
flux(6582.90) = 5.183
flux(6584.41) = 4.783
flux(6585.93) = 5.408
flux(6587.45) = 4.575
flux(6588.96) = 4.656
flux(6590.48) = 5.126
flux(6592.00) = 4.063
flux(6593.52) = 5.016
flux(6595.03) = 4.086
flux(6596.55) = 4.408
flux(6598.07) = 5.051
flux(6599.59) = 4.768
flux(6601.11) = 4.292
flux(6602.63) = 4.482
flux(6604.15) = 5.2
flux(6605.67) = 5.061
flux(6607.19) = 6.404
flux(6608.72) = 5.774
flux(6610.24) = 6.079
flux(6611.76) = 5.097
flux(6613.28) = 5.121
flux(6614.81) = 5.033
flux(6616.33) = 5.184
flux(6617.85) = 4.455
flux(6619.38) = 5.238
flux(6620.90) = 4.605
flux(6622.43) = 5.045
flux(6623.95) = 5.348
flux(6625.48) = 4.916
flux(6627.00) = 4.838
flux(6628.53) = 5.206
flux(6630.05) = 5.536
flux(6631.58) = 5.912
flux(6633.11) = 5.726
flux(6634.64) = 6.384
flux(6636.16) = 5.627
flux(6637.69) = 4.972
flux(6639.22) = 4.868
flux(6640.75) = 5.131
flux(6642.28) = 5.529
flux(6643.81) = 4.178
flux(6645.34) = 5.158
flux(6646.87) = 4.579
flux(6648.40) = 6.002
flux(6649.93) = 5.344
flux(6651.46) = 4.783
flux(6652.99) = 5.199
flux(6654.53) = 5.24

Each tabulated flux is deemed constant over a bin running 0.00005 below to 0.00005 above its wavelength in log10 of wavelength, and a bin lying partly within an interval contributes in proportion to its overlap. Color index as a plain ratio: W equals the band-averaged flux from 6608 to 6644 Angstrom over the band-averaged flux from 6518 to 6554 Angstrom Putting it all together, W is 1.0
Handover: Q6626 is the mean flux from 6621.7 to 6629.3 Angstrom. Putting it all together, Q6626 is 5.08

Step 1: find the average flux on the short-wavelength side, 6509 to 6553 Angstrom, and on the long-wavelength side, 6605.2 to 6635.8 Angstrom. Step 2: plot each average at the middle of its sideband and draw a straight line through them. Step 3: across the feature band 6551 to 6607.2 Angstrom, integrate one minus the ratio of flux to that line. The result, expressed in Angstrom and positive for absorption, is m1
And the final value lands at 3.2 Angstrom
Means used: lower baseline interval 5.05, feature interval 4.92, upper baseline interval 5.35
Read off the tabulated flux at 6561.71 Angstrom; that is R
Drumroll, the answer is 4.835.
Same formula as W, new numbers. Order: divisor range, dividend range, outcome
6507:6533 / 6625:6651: 1.05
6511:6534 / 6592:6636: 1.04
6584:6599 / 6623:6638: 1.16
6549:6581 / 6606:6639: 1.07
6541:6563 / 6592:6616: 1.03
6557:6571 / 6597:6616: 1.02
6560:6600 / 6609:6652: 1.05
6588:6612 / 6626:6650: 1.07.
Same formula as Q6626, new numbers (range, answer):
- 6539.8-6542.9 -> 5.28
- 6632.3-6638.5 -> 5.67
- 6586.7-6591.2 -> 4.79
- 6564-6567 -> 5.33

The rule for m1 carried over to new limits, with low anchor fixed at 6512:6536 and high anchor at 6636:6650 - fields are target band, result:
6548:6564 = 0.6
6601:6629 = -0.5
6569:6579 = -0.3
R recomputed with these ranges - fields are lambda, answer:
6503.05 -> 5.364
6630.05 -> 5.536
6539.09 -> 5.71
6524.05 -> 4.934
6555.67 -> 3.866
